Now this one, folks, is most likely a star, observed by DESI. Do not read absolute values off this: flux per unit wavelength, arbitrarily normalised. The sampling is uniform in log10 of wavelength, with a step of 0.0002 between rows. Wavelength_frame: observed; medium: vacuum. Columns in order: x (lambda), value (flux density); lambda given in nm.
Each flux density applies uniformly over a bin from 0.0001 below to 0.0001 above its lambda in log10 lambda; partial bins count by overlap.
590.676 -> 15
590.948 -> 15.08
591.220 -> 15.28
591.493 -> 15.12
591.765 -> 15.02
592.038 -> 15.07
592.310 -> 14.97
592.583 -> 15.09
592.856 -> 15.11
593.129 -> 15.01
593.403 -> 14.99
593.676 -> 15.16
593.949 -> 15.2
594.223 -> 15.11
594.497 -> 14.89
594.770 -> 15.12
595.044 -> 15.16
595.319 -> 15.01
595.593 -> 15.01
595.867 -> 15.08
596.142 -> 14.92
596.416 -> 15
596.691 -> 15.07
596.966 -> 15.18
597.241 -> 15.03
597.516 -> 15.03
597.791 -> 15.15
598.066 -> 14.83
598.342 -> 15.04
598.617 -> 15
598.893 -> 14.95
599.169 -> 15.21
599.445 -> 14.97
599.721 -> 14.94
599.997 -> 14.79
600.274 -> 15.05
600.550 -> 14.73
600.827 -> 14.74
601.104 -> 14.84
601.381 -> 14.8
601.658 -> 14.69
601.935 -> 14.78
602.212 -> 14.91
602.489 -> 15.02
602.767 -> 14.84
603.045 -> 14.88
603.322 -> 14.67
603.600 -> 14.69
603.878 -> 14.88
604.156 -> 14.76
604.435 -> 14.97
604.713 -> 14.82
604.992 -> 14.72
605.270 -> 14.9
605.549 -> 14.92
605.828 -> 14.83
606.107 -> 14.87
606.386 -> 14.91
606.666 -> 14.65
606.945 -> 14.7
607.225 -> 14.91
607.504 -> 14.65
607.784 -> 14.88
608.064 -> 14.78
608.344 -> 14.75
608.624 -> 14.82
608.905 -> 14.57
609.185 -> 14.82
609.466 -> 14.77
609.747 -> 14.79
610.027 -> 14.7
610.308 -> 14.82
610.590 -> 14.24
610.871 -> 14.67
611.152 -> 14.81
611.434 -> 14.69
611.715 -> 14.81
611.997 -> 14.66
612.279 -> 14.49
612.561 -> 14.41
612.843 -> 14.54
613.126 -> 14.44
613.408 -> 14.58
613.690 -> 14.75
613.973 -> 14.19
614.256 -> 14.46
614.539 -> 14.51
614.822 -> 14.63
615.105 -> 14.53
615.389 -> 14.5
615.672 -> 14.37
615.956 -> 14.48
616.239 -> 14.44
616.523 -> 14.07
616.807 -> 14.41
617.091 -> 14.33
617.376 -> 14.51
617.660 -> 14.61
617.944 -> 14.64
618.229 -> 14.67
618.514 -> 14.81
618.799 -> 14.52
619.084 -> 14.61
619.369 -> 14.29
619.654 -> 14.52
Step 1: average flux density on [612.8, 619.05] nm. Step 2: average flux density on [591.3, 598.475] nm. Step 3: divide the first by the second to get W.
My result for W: 0.96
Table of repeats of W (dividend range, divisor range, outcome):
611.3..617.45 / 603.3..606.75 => 0.98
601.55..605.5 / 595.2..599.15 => 0.99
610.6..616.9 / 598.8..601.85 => 0.98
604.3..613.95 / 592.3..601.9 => 0.98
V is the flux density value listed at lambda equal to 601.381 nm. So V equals 14.8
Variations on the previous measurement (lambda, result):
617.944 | 14.64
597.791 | 15.15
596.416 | 15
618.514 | 14.81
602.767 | 14.84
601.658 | 14.69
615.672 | 14.37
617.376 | 14.51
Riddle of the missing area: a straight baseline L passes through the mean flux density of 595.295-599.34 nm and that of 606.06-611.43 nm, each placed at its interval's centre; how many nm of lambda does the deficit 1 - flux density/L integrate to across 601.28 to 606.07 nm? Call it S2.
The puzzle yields 0.013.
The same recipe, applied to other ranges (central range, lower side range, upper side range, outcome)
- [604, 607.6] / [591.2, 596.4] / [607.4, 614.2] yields -0.01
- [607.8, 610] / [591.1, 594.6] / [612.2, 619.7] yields -0.01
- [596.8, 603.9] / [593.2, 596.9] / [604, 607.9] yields 0.01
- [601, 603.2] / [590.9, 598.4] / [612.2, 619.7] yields 0.00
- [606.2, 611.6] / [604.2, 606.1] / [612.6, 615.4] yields -0.01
